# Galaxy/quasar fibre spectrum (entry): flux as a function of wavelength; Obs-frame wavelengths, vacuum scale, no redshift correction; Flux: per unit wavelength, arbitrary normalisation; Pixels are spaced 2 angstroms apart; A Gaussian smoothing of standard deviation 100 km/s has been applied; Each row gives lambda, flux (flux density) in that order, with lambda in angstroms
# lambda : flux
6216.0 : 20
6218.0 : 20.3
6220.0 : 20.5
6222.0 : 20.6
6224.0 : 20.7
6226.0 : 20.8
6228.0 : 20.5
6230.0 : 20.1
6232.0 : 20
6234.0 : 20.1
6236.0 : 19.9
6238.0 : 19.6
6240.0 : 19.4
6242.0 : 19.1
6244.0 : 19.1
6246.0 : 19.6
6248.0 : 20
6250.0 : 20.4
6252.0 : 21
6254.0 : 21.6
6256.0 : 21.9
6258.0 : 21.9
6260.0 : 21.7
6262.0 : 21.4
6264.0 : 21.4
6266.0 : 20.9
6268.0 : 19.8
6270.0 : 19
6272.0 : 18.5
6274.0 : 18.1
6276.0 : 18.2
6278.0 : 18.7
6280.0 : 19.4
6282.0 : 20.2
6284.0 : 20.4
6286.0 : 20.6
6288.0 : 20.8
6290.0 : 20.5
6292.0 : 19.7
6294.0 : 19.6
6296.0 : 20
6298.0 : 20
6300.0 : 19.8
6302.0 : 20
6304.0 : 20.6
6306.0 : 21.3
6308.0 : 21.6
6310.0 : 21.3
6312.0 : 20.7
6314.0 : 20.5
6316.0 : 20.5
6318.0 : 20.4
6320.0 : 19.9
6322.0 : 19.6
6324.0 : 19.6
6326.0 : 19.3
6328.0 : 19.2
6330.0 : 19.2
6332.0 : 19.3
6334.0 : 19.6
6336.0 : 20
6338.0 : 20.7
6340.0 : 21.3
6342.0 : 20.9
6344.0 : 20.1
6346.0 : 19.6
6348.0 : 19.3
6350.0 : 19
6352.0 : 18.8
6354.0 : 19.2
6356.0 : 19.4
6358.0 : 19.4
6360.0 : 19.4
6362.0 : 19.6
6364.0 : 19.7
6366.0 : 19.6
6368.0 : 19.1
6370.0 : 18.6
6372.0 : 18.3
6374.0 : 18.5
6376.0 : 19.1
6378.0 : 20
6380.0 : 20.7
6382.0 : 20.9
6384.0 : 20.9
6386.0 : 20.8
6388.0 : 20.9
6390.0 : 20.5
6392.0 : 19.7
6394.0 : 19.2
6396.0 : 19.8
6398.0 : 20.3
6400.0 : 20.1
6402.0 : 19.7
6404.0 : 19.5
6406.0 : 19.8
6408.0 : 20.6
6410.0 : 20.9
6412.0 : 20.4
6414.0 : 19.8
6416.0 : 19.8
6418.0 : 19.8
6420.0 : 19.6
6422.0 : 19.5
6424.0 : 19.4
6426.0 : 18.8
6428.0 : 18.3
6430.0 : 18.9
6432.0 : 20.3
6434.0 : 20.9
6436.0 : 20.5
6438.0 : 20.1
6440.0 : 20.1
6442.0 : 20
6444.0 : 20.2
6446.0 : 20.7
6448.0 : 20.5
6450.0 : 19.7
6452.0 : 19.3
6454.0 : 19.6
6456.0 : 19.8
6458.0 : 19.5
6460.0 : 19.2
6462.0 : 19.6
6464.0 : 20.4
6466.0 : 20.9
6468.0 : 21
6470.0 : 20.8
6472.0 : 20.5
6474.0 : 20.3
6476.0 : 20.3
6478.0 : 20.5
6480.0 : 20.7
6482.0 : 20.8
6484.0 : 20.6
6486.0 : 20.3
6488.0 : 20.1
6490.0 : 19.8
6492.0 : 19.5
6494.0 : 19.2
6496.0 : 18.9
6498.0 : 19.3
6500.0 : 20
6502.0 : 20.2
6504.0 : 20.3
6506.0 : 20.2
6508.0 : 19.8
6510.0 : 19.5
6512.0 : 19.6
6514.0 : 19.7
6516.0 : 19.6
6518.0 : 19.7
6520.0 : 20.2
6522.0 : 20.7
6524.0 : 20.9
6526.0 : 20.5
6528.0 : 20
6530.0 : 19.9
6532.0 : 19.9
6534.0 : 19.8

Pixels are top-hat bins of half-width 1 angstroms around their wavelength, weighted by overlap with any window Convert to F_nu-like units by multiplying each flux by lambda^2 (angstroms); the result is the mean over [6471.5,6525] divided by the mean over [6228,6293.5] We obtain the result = 1.07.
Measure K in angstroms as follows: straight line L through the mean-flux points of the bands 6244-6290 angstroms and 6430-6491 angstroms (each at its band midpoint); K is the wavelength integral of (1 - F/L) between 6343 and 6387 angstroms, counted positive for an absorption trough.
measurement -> 1.5 angstroms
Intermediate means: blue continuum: 20.2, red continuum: 20.2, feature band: 19.5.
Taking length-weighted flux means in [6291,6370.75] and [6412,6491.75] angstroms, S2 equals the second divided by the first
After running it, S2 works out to 1.01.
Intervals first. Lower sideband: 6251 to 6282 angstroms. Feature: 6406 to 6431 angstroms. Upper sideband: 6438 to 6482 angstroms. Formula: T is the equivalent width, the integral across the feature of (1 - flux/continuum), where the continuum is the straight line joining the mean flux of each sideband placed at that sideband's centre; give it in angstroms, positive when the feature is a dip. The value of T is 0.7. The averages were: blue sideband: 20.2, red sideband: 20.2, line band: 19.7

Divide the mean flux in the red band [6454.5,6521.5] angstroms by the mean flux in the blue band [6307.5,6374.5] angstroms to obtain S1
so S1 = 1.01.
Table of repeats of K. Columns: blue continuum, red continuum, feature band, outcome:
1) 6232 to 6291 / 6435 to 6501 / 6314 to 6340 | 0.31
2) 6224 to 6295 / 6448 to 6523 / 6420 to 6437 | 0.39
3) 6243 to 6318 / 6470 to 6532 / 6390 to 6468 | 0.93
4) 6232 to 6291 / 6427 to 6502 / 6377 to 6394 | -0.35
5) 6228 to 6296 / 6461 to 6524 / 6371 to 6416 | 0.19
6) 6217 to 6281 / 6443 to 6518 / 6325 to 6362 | 0.81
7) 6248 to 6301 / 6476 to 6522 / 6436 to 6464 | 0.14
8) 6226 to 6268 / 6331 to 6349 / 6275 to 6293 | 0.43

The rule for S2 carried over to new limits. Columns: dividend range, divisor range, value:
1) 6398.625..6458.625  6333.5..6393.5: 1.00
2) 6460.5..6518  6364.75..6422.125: 1.01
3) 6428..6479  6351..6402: 1.02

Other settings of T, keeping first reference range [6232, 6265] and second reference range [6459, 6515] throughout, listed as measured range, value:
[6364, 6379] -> 0.9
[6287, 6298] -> 0.2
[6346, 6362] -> 0.8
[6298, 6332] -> 0.3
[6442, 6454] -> 0.1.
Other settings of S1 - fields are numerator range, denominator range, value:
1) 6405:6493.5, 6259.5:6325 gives 1.00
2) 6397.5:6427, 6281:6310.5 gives 0.97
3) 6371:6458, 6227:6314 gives 0.99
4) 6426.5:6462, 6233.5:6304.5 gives 0.99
